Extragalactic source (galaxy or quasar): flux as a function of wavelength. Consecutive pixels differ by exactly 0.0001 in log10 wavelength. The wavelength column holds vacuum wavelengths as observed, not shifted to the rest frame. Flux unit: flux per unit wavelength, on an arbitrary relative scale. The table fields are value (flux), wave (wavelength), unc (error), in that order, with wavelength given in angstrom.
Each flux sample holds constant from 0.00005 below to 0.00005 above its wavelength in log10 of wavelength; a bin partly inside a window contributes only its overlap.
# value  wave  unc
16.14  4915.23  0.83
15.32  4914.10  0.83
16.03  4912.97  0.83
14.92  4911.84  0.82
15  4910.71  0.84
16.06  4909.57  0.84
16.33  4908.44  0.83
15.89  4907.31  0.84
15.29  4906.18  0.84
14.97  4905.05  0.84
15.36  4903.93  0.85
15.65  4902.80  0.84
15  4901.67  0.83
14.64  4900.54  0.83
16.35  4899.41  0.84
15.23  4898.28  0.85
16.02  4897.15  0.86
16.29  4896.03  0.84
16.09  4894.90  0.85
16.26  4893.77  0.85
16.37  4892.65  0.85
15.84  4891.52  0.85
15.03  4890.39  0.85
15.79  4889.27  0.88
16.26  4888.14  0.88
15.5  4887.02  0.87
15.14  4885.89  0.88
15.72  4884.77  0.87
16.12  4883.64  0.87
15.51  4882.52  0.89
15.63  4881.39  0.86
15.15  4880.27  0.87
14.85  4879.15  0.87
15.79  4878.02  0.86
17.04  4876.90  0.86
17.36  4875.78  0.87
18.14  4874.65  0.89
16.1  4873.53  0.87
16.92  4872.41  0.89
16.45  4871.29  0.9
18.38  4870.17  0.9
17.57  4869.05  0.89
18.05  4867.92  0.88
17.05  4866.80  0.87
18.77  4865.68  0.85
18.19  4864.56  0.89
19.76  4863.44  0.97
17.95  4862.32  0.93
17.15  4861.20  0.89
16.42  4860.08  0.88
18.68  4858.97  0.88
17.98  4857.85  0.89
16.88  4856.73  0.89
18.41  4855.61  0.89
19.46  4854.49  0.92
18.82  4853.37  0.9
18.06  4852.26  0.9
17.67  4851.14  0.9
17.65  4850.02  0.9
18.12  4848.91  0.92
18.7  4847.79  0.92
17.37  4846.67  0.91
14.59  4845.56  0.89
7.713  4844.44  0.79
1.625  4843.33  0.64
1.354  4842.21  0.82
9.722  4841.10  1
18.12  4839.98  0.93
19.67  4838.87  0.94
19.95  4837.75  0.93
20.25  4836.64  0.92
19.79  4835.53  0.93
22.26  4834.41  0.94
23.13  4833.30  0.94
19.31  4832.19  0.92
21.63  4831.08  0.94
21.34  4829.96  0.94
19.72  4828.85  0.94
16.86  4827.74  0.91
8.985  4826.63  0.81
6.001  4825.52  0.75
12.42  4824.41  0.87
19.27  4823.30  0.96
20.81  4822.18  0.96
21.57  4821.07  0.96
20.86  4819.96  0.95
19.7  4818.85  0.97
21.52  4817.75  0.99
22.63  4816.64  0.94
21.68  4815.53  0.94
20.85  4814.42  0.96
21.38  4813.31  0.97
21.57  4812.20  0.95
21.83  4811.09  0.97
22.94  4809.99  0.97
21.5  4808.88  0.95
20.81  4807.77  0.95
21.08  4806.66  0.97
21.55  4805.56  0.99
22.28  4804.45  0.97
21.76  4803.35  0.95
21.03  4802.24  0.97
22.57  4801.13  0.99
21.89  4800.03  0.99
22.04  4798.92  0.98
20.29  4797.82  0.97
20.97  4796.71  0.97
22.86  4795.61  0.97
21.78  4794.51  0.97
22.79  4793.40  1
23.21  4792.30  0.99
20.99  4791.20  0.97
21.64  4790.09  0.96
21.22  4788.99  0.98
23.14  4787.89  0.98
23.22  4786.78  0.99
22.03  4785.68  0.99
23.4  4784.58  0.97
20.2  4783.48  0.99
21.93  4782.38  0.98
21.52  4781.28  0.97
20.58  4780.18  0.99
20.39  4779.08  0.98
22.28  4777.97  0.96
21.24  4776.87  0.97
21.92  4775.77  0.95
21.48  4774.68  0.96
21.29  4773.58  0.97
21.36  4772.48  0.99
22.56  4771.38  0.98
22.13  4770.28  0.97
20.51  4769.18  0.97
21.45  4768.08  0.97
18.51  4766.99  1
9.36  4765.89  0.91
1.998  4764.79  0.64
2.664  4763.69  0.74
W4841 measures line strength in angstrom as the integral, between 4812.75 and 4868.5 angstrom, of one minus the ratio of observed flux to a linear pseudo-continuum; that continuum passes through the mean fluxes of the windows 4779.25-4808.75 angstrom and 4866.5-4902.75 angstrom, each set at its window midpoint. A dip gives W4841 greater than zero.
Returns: 4.01 angstrom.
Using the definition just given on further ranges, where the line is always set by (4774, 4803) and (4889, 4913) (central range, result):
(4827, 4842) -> 0.4 angstrom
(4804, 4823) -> -0.9 angstrom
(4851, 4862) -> 0.1 angstrom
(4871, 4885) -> 0.6 angstrom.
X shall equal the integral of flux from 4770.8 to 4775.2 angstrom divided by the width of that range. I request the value 21.7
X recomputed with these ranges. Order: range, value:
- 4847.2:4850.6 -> 18.1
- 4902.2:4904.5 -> 15.5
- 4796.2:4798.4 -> 20.6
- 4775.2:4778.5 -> 21.9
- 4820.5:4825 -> 18.4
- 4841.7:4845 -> 3.59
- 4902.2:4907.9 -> 15.5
